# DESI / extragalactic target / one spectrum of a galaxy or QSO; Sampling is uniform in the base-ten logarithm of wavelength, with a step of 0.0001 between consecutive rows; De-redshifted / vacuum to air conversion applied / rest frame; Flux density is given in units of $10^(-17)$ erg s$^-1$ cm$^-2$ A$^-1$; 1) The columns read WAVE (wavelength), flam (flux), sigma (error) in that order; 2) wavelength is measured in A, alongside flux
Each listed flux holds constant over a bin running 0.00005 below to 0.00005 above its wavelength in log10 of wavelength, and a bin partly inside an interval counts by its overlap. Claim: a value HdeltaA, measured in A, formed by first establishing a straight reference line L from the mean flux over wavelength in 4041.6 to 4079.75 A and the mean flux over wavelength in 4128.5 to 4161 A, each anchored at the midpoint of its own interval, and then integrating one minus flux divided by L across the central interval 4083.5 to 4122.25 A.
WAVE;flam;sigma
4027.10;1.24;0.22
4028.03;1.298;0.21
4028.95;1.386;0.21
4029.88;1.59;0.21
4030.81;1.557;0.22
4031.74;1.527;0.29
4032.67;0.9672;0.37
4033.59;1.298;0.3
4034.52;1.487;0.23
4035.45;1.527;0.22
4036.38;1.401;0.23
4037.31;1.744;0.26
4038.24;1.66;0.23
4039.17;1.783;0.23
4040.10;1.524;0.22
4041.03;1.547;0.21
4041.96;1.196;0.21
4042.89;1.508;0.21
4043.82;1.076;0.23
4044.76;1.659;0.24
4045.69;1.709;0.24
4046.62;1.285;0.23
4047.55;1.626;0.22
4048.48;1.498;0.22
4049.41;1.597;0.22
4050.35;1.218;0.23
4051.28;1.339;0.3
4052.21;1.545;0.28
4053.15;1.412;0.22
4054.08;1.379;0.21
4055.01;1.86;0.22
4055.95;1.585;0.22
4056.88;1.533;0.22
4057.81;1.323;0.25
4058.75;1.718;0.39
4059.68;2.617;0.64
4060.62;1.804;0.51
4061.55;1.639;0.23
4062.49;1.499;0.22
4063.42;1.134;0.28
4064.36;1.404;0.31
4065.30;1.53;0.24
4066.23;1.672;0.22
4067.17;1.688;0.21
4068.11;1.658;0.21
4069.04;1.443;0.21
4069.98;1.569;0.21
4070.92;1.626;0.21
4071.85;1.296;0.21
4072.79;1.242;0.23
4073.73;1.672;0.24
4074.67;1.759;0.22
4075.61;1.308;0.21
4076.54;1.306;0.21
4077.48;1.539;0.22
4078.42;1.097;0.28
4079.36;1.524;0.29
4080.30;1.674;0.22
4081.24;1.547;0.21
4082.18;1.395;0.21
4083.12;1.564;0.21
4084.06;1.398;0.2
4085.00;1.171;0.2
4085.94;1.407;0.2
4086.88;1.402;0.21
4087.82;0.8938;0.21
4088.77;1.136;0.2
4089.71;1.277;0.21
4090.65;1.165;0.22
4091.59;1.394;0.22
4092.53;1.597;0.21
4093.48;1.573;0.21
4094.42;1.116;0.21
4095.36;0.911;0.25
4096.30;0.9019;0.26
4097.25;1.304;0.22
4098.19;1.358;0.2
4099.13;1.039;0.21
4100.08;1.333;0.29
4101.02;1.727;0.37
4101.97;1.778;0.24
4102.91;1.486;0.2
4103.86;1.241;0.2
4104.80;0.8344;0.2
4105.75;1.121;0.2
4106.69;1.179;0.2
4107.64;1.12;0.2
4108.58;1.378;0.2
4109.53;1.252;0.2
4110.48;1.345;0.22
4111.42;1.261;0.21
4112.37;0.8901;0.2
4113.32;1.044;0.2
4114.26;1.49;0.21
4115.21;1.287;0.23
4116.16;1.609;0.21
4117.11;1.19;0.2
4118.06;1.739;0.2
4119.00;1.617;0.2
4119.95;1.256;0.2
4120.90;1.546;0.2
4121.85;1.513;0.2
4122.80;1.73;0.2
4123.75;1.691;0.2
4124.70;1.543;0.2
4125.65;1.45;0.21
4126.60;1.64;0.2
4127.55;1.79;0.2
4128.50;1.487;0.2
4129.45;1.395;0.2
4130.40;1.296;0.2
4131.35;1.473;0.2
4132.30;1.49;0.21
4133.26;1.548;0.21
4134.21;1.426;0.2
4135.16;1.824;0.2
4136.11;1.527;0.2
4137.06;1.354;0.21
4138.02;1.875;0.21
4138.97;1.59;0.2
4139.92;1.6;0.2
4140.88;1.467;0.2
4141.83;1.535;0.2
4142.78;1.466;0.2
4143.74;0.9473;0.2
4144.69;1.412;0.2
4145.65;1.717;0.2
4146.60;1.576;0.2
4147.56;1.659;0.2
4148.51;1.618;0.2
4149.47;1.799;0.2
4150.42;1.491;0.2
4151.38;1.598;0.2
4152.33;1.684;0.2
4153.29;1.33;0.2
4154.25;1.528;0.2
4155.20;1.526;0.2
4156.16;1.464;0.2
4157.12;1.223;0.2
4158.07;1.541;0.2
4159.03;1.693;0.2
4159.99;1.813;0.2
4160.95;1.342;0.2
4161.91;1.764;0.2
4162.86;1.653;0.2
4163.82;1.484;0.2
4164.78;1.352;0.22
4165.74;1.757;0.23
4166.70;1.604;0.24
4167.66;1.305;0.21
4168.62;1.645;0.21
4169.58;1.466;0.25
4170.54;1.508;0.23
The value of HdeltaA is 5.6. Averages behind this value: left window 1.52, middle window 1.3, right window 1.53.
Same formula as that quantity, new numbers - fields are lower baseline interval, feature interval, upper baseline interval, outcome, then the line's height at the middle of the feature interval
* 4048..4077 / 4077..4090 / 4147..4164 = 1.6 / 1.55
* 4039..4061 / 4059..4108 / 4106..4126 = 2.1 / 1.47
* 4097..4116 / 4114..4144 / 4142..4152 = -2.1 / 1.42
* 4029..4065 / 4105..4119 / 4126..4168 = 2.3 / 1.53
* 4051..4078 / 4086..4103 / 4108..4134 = 2.2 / 1.49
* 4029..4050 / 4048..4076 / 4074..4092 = -2.5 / 1.43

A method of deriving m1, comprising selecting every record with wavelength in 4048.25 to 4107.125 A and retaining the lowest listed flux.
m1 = 0.8344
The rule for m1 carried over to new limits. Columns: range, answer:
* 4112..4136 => 0.8901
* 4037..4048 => 1.076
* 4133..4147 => 0.9473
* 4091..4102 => 0.9019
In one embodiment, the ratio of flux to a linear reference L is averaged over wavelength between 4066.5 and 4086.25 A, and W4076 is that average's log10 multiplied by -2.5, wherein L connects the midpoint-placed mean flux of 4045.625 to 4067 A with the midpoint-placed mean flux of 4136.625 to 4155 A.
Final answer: 0.06 mag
